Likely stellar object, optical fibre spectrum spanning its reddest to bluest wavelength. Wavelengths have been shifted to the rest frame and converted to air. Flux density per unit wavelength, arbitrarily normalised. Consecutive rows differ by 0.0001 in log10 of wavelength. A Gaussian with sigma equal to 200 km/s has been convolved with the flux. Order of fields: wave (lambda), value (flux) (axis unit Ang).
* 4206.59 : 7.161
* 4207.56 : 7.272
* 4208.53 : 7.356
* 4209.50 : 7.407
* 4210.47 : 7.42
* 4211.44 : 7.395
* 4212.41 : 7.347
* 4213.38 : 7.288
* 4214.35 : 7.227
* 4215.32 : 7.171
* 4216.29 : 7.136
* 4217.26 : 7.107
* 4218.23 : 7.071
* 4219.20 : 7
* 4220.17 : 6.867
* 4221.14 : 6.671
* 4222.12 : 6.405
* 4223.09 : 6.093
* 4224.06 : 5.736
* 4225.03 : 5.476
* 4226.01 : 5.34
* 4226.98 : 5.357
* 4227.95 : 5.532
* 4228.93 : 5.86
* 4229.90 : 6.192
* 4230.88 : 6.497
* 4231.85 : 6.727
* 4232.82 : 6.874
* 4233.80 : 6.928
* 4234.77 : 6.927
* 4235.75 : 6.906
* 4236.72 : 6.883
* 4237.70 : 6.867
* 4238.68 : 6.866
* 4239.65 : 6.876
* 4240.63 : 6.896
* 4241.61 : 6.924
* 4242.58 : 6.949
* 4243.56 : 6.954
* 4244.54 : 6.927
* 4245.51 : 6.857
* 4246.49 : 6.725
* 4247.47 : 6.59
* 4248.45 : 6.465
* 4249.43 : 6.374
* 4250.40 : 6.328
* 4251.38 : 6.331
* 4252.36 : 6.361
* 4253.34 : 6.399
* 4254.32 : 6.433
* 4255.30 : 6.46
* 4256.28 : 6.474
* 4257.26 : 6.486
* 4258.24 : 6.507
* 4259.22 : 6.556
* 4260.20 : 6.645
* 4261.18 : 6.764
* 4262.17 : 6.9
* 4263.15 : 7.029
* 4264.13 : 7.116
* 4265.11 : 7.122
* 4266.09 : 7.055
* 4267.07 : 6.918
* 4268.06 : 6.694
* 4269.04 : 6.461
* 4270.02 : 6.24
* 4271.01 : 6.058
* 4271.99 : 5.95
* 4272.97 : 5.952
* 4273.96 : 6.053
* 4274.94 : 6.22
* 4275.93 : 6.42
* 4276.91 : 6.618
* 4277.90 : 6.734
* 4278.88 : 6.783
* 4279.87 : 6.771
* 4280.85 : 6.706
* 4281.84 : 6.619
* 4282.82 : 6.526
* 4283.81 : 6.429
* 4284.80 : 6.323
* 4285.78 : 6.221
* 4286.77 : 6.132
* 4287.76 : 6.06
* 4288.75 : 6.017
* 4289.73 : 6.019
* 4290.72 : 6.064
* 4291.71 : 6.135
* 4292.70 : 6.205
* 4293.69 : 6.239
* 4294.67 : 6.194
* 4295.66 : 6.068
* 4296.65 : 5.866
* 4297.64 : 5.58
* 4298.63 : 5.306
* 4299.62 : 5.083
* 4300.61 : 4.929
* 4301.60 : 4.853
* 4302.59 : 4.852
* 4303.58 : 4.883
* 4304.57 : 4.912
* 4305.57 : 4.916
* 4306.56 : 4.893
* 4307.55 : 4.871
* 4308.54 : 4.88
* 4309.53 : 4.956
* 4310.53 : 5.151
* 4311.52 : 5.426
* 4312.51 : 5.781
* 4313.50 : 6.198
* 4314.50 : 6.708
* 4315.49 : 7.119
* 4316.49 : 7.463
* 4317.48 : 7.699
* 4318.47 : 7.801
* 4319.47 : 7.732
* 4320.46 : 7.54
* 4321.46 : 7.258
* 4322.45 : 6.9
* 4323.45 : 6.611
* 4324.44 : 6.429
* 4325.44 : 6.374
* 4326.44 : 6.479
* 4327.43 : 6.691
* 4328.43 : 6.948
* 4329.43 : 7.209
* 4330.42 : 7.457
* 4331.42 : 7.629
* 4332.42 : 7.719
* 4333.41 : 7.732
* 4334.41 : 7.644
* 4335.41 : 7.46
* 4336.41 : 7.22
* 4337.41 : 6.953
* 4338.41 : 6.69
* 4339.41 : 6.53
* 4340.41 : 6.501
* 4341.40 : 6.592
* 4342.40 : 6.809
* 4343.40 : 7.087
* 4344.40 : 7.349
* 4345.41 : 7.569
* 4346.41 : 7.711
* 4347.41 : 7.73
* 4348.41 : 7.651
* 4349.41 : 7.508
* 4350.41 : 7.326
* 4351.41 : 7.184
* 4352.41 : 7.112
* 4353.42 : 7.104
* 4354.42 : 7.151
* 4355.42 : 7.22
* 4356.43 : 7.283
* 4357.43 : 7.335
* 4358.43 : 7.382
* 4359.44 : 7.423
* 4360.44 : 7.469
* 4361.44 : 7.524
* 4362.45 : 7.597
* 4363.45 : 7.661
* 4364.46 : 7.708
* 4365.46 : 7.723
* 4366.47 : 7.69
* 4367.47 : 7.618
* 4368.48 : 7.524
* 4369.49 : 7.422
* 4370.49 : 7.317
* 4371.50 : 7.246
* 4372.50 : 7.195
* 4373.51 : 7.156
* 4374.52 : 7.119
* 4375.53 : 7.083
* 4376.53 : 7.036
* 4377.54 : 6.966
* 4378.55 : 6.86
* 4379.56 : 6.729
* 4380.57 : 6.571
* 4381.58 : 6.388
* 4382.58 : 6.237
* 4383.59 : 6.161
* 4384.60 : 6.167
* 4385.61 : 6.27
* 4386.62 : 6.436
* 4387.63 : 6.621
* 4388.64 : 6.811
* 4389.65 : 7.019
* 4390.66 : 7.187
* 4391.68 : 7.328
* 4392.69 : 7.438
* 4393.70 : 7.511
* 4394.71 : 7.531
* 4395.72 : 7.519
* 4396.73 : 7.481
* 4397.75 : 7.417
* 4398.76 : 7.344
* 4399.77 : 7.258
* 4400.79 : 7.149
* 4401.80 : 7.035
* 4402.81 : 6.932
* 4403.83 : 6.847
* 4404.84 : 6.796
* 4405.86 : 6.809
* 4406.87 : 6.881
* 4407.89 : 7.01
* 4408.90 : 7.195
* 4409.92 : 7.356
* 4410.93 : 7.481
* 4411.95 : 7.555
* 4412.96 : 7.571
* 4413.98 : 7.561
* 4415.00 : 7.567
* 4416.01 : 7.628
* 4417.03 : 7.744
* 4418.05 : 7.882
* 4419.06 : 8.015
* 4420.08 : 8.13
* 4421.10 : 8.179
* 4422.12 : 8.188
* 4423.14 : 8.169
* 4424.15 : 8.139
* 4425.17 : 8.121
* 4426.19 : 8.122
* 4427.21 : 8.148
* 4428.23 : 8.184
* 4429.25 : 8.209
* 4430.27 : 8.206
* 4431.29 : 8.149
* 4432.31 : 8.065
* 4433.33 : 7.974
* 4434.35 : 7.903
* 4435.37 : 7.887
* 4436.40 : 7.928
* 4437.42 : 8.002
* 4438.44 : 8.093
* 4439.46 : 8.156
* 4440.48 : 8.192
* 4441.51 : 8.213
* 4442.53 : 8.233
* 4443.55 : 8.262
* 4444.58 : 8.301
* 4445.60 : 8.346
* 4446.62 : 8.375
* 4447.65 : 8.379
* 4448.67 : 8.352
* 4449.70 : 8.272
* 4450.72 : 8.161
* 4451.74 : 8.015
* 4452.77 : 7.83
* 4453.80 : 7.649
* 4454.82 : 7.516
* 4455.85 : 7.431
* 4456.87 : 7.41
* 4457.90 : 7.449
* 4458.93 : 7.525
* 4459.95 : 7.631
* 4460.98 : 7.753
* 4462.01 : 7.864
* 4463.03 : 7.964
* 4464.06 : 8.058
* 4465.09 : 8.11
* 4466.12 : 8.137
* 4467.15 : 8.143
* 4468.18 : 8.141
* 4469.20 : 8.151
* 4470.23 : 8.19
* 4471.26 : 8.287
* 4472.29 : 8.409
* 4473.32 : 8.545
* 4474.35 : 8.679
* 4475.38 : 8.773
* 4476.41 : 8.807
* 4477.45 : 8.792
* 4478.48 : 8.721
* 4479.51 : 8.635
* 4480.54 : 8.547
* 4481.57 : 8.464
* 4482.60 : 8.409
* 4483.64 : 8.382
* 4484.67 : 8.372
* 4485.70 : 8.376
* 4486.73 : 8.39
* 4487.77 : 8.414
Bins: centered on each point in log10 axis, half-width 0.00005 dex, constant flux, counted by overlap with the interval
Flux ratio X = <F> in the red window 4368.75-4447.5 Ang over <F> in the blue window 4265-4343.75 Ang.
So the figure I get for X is 1.17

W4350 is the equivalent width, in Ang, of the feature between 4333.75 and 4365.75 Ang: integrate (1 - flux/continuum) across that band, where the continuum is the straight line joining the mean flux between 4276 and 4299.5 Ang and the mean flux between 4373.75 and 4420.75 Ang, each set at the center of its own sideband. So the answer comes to -2.6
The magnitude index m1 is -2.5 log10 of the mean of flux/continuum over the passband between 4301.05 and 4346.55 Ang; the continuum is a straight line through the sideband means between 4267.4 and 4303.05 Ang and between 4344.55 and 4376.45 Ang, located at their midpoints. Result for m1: 0.04 mag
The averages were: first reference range 6.1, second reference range 7.41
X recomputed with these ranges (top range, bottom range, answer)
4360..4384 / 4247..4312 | 1.17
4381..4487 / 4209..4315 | 1.23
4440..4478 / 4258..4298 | 1.27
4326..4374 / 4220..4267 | 1.11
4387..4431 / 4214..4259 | 1.15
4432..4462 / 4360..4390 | 1.13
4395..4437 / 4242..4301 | 1.20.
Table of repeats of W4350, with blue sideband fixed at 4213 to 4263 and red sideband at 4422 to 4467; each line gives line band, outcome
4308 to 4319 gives 1.29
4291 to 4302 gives 2.05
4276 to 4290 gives 0.96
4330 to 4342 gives 0.16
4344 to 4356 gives -0.03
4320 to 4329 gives 0.49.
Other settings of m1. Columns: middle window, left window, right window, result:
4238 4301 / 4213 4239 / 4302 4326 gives -0.01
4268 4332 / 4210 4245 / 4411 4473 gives 0.15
